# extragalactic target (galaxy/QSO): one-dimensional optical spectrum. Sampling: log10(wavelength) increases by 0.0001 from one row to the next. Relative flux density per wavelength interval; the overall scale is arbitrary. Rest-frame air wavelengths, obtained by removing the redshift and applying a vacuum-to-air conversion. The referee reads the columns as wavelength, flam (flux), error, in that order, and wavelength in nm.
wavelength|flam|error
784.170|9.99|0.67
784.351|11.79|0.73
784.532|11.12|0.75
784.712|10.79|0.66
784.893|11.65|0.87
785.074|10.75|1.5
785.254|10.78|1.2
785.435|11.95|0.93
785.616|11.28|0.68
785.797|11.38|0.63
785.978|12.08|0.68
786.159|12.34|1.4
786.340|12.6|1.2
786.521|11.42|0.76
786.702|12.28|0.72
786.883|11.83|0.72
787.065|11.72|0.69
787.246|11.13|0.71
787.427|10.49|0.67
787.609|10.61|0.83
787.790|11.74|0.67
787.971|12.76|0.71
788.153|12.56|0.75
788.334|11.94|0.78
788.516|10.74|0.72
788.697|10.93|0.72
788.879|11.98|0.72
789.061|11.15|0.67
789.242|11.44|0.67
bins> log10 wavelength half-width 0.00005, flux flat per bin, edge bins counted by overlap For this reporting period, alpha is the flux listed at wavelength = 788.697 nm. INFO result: 10.93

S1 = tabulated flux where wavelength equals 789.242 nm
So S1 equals 11.44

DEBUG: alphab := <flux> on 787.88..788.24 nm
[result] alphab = 12.7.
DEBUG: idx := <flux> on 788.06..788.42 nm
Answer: 12.3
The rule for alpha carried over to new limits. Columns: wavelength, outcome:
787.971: 12.76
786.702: 12.28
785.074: 10.75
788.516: 10.74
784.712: 10.79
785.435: 11.95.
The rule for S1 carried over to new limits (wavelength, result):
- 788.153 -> 12.56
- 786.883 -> 11.83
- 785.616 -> 11.28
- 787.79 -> 11.74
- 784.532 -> 11.12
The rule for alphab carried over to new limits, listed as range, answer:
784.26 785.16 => 11.2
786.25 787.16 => 12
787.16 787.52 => 10.8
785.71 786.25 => 11.9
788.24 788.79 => 11.2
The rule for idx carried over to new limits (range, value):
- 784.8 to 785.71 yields 11.3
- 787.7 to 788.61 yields 12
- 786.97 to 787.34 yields 11.4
